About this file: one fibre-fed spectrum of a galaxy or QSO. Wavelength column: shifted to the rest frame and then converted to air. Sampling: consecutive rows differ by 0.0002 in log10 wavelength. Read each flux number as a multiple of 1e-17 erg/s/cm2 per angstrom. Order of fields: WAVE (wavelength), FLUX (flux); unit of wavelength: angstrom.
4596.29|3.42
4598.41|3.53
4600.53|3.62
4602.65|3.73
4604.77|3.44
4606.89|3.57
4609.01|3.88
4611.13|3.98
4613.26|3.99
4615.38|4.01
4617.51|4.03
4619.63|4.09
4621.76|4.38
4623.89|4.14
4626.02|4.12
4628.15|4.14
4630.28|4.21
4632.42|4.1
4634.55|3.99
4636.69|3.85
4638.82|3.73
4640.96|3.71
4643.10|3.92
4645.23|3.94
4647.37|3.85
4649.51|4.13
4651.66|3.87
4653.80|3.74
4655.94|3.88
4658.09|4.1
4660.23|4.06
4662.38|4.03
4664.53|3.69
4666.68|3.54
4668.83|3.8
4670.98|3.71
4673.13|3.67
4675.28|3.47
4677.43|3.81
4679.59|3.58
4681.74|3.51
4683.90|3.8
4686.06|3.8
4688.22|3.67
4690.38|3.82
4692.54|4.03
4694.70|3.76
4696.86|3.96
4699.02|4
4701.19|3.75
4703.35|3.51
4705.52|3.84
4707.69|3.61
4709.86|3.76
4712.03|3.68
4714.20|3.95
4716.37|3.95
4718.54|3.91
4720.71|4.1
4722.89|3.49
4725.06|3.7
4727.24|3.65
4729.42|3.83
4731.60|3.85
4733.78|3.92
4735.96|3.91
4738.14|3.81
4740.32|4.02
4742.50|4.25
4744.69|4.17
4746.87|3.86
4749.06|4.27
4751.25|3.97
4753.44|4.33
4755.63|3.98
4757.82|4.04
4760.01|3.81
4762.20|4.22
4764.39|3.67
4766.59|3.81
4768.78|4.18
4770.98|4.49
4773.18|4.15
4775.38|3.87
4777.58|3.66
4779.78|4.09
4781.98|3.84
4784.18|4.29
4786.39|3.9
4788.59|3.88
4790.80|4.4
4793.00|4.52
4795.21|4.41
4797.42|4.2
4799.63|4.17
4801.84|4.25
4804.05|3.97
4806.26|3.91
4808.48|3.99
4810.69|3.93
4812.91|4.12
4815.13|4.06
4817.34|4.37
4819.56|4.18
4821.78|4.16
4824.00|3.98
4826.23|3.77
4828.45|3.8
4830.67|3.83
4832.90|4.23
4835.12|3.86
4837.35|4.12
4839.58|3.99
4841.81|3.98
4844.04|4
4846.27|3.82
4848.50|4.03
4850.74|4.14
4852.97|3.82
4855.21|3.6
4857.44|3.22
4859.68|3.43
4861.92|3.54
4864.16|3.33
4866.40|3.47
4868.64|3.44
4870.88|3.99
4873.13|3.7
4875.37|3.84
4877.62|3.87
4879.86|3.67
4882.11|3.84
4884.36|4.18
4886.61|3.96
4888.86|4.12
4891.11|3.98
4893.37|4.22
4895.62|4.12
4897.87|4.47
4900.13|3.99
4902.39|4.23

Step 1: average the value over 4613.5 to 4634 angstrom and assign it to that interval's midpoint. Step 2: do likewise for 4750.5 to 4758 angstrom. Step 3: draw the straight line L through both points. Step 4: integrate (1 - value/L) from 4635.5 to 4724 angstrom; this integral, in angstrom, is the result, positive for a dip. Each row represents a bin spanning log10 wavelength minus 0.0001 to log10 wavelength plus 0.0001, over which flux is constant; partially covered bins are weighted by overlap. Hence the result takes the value 6.6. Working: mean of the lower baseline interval 4.13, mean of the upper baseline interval 4.09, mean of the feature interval 3.8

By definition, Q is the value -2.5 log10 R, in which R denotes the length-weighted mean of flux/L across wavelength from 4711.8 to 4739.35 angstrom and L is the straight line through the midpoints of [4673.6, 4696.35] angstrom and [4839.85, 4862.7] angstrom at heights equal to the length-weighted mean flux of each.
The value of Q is -0.03 mag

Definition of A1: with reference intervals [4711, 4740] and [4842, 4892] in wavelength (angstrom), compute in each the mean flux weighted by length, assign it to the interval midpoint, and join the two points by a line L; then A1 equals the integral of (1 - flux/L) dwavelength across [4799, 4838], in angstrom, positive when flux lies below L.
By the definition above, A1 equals -2.5 angstrom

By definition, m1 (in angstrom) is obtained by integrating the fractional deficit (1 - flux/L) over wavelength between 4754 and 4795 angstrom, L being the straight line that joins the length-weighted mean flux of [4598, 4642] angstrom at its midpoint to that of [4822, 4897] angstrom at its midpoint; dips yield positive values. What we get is -1.9 angstrom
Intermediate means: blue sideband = 3.92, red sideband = 3.85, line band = 4.06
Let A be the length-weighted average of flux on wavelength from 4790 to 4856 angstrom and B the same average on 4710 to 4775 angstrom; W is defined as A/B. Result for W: 1.02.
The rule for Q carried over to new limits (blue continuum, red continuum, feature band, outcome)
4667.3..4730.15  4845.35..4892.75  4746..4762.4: -0.08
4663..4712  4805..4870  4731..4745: -0.06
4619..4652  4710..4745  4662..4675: 0.07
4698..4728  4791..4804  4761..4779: 0.03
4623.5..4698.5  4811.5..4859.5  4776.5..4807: -0.05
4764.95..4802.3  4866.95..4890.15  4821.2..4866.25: 0.04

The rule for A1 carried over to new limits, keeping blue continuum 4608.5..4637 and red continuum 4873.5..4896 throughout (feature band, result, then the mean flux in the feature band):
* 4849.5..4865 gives 1.51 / 3.59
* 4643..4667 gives 0.91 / 3.91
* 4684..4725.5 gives 2.40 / 3.81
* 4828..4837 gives 0.07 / 3.96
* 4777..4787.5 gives 0.10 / 3.97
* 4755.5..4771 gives 0.08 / 4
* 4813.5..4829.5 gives -0.23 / 4.05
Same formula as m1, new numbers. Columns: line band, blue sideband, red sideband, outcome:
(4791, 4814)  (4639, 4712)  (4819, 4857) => -1.5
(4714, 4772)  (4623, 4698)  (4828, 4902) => -1.6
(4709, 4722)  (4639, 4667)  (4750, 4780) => 0.2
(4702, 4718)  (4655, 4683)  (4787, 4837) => 0.4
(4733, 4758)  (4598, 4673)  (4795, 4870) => -0.9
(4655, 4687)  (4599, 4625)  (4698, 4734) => 0.6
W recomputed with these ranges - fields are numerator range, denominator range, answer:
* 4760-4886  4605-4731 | 1.02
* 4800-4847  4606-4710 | 1.04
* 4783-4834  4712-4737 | 1.07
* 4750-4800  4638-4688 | 1.08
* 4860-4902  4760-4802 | 0.95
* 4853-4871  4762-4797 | 0.86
